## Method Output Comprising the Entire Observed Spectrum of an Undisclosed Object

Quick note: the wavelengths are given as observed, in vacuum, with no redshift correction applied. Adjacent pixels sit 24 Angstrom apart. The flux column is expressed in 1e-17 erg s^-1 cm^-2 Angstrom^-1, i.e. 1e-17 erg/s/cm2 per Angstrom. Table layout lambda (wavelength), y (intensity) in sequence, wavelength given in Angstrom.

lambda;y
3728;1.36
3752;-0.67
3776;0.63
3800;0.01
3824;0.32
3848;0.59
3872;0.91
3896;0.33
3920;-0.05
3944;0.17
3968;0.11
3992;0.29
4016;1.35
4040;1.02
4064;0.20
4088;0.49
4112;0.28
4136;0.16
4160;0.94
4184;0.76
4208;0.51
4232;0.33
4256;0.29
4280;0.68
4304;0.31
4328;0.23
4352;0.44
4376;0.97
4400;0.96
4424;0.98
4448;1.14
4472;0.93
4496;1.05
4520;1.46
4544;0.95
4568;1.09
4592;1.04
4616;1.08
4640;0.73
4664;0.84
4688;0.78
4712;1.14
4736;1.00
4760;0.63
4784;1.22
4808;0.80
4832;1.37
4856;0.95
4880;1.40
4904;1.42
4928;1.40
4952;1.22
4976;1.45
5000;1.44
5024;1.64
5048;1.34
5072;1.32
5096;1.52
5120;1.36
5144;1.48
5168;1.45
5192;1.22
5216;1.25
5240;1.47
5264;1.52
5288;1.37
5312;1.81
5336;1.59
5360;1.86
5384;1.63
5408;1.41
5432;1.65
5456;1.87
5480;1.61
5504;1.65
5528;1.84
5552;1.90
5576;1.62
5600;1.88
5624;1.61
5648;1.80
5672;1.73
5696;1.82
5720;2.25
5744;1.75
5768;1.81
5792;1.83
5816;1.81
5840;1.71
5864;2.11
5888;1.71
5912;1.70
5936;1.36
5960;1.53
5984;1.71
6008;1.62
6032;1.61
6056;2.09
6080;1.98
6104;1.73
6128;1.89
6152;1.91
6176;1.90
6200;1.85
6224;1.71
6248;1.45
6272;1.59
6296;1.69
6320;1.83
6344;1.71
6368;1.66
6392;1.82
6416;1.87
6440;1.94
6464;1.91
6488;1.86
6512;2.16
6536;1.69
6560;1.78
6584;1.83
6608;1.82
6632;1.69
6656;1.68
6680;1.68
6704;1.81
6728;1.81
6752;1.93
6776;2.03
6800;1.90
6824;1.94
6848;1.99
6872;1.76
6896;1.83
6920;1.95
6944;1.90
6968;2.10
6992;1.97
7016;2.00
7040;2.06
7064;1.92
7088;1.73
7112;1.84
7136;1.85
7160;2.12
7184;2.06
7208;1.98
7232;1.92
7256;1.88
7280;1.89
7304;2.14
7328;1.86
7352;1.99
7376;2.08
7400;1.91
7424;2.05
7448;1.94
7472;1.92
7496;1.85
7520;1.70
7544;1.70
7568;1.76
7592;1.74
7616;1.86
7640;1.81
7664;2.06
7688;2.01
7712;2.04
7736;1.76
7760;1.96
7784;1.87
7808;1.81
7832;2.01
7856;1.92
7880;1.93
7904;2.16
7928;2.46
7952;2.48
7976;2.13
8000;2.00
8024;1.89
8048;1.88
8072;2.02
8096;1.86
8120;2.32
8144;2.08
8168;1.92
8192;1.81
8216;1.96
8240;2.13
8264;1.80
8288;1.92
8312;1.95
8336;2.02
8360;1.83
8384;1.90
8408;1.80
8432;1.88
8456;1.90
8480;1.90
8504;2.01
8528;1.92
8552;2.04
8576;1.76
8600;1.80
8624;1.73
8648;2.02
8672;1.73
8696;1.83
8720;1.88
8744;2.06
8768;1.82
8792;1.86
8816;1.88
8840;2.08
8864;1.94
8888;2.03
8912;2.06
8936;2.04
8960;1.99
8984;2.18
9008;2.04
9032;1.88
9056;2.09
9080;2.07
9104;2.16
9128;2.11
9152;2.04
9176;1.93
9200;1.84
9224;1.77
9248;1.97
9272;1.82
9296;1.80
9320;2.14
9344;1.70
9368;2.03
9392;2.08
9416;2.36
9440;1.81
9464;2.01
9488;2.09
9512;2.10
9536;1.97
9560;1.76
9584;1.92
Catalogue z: 0.209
